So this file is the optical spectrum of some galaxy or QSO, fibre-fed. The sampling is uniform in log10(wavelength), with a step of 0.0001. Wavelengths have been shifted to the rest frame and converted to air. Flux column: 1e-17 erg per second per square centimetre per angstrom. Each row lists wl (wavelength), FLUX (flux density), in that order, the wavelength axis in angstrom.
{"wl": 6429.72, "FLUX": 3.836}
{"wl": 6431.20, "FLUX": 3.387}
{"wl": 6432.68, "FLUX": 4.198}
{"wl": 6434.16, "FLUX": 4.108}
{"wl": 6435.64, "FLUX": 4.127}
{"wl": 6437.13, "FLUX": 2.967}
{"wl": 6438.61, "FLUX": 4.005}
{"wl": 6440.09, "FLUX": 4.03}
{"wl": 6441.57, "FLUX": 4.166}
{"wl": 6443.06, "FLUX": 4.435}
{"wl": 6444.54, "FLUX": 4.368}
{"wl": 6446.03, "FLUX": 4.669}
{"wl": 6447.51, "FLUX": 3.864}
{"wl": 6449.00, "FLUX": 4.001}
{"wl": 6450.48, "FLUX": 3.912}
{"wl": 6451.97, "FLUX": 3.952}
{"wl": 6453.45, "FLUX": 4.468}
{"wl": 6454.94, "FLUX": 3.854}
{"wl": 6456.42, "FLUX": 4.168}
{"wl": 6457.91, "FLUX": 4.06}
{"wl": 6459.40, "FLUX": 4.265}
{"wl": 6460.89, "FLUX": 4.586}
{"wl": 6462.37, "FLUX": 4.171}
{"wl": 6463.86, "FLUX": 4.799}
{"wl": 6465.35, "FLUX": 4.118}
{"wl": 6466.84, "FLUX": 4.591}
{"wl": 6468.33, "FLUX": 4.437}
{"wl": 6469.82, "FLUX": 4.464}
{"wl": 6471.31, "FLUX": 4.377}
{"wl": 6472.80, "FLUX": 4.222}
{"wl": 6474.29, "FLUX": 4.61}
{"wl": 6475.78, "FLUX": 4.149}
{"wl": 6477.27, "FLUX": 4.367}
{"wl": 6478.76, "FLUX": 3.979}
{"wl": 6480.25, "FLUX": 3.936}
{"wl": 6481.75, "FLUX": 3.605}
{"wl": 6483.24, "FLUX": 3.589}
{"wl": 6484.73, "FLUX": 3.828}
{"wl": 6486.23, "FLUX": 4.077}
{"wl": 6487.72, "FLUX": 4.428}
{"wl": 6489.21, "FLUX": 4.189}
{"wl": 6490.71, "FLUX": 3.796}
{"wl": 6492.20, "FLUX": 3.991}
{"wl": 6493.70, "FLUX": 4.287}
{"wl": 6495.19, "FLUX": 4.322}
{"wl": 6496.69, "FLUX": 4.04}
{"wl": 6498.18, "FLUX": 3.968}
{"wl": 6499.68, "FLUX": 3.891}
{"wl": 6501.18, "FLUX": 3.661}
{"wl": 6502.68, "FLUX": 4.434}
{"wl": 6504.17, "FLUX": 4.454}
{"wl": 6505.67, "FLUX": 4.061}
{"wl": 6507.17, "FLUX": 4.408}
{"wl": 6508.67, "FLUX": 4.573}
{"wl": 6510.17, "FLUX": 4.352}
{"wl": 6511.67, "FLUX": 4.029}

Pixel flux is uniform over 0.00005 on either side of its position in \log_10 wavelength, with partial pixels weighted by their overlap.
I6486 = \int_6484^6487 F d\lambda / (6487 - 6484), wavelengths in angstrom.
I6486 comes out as 3.95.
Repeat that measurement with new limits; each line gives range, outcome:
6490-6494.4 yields 4.02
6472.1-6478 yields 4.34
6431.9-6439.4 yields 3.88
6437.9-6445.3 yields 4.2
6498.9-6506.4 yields 4.1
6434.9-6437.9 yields 3.55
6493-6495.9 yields 4.31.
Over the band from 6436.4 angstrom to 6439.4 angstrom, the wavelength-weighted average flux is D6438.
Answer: 3.5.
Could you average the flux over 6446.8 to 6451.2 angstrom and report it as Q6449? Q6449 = 3.93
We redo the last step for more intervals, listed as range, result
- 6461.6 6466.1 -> 4.37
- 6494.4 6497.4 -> 4.19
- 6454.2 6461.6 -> 4.18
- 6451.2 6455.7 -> 4.09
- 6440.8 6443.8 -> 4.3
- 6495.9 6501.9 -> 3.89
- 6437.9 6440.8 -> 4.02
